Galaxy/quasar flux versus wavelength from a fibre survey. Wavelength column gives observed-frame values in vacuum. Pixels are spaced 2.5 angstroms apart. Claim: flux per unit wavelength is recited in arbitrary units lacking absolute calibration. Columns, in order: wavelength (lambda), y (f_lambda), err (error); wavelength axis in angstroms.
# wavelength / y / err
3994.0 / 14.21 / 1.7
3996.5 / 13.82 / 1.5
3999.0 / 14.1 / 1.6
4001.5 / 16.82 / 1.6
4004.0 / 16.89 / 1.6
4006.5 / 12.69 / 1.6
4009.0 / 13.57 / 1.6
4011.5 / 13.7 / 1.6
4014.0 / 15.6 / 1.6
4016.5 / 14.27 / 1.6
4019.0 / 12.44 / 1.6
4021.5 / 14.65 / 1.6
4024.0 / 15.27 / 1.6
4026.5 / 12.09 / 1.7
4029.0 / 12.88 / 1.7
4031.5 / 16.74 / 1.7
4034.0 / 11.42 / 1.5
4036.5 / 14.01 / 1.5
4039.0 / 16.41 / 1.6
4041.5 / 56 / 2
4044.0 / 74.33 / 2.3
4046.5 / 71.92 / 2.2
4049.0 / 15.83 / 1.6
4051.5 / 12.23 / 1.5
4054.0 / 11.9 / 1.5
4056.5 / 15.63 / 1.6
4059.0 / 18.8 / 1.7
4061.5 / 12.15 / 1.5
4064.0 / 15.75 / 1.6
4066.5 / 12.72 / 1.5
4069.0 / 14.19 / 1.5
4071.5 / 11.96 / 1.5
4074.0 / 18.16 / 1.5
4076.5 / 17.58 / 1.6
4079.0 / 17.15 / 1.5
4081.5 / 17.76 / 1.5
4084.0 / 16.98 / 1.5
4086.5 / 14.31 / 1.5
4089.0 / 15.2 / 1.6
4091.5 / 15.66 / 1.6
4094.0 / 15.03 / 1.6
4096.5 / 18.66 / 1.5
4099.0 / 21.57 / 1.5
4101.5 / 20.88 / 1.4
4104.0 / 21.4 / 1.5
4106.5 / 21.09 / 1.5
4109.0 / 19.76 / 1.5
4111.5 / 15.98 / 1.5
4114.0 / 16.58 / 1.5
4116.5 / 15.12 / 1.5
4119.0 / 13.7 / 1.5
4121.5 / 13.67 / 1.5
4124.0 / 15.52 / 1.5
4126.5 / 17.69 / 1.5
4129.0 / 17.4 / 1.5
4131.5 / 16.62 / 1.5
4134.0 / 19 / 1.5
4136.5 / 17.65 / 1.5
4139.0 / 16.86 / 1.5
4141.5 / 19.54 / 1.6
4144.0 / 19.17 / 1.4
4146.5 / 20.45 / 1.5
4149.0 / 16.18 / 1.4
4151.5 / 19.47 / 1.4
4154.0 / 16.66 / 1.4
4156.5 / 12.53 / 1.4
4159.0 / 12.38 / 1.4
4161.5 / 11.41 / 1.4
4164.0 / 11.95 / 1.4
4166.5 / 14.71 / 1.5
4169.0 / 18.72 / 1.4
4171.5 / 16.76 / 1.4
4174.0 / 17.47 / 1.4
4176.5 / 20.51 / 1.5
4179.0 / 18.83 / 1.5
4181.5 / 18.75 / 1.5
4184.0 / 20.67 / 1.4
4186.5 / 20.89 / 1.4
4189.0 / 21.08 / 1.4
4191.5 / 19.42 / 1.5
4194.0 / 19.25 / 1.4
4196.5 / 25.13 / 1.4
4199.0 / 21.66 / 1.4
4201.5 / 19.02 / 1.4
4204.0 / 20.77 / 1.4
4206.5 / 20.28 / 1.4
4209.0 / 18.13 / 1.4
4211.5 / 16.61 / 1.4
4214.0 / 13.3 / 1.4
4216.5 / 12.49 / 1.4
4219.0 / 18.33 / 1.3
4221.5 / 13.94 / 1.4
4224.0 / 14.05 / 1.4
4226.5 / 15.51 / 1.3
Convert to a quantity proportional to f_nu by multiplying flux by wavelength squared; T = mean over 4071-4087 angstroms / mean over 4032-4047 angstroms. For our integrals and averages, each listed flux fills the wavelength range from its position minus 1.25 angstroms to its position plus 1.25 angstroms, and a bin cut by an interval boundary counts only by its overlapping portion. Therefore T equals 0.4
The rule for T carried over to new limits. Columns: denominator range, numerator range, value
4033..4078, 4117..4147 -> 0.76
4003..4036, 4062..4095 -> 1.14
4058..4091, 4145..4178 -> 1.08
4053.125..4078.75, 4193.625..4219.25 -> 1.33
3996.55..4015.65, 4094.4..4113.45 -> 1.40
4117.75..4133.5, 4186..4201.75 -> 1.37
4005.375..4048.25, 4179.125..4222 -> 0.88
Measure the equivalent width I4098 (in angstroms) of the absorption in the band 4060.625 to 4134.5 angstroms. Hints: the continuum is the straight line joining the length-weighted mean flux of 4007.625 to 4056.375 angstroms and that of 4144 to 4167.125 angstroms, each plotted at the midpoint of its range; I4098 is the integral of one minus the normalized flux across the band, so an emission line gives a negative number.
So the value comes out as 7.1 angstroms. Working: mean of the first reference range 22.2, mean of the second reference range 15.3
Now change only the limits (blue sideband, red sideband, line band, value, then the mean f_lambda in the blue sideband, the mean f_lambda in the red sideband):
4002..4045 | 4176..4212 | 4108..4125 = 3.64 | 19.8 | 20.1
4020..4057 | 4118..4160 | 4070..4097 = 6.46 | 24.9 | 16.8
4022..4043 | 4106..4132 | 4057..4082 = 3.86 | 19.8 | 16.5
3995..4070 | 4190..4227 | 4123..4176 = 5.34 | 19.6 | 17.9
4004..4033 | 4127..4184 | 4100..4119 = -2.79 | 14.1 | 17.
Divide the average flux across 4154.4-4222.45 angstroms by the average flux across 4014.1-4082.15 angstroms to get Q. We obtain 0.9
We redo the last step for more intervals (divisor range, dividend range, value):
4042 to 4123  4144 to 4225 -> 0.87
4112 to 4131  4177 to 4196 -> 1.28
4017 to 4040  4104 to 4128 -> 1.20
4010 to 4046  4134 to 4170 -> 0.73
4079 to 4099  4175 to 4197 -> 1.22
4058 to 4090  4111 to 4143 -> 1.07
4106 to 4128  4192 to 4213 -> 1.22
